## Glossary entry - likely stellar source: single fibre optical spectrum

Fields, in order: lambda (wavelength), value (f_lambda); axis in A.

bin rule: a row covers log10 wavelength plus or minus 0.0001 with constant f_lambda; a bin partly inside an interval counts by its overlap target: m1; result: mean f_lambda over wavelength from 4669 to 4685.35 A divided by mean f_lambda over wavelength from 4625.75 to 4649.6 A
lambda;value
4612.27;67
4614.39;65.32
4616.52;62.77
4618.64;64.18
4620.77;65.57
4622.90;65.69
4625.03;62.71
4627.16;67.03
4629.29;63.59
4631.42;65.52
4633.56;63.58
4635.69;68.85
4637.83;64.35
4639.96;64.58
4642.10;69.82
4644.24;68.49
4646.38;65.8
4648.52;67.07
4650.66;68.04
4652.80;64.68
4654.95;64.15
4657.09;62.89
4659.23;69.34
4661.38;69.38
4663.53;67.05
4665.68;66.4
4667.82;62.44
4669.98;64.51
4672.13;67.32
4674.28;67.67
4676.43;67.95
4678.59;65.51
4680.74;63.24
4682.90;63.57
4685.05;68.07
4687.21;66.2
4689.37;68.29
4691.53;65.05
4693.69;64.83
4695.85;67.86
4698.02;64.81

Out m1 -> 1.00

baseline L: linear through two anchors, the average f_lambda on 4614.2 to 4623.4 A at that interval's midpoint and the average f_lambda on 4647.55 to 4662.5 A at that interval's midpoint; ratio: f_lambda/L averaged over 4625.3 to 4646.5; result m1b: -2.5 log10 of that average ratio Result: -0.01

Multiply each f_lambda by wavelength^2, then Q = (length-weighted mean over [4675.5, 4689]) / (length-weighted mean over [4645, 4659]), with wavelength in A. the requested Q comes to 1.0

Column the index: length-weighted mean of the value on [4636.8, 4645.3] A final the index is 66.8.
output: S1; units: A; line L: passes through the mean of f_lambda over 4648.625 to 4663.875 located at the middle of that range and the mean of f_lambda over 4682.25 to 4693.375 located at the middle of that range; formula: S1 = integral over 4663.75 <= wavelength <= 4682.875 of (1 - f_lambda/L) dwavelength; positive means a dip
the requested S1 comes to 0.2 A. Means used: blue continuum 66.5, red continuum 66.3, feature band 65.6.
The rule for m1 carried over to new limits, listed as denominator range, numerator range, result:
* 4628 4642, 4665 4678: 1.01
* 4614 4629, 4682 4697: 1.03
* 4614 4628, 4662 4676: 1.02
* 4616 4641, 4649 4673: 1.02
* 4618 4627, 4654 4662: 1.02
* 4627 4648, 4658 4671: 1.00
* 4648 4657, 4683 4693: 1.01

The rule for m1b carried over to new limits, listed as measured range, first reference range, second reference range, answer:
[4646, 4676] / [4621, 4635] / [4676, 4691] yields -0.01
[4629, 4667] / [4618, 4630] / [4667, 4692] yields -0.02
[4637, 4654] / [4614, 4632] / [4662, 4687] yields -0.02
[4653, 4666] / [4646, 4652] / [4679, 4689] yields 0.00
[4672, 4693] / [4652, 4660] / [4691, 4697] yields -0.01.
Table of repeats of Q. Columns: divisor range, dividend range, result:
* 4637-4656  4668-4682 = 1.00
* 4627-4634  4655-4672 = 1.03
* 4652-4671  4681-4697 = 1.02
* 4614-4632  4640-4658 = 1.04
